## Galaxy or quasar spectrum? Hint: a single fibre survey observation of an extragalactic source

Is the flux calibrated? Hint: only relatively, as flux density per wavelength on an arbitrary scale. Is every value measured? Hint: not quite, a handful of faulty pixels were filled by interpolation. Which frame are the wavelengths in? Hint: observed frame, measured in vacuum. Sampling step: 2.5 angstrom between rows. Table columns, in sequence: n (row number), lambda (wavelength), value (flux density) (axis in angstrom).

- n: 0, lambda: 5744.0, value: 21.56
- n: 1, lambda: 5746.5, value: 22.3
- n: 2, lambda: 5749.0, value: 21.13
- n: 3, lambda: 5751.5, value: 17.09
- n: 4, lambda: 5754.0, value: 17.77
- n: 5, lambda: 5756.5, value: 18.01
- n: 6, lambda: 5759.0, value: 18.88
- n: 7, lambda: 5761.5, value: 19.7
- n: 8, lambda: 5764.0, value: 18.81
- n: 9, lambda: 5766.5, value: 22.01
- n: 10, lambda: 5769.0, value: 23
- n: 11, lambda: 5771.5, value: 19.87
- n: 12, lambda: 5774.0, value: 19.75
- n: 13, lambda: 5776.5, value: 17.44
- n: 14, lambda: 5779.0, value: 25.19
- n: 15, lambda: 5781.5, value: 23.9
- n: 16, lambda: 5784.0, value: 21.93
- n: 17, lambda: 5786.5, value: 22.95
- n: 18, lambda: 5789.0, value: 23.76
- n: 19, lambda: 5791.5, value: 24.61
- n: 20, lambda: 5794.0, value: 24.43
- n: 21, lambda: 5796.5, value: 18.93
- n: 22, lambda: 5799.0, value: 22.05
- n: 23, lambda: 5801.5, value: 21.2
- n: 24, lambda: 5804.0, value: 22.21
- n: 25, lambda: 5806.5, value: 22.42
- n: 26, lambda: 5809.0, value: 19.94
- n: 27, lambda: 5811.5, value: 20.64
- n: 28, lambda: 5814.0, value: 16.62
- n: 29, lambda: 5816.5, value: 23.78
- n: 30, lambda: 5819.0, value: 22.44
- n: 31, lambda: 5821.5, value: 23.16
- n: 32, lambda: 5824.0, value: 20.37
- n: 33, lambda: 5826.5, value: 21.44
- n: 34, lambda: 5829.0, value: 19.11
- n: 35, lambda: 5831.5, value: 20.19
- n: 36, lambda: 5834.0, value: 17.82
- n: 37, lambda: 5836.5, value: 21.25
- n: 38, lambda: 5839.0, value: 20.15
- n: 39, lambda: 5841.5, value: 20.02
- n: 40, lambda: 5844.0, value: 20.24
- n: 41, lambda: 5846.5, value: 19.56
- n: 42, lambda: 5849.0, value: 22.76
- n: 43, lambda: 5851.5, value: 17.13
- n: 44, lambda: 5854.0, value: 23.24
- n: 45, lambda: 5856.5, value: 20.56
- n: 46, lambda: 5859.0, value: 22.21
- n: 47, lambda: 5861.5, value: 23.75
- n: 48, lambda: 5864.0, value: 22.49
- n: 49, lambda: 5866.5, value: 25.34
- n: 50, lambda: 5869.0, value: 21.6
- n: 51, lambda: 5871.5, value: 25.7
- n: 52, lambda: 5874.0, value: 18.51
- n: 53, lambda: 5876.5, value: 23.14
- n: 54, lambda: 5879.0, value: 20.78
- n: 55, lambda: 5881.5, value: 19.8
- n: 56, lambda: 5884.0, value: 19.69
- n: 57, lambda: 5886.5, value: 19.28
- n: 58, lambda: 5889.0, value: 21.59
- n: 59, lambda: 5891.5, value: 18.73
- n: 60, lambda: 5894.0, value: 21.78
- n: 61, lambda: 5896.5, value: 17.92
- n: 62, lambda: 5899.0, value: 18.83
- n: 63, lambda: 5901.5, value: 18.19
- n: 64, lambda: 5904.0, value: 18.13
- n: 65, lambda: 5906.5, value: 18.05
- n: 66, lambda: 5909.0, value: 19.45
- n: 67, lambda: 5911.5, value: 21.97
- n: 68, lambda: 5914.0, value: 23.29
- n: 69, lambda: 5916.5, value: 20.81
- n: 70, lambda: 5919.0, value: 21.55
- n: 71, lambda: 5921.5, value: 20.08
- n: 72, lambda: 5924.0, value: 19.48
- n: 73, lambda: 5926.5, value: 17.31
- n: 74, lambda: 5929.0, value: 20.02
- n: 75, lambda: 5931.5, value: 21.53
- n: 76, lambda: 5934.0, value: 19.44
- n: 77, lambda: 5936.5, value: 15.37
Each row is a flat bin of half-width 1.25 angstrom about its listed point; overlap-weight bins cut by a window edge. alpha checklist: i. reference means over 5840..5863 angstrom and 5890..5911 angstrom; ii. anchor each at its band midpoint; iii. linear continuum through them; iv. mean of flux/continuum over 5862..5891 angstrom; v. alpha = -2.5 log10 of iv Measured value -0.08 mag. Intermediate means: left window 21.1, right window 19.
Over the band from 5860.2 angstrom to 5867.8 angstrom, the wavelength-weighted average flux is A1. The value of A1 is 23.8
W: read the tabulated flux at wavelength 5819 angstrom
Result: 22.44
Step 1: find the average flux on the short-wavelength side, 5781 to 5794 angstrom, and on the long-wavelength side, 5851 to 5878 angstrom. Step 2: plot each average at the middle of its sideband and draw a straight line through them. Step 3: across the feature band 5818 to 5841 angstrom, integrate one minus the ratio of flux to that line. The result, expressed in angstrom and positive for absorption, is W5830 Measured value 2.2 angstrom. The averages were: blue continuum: 23.5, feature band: 20.6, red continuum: 22.3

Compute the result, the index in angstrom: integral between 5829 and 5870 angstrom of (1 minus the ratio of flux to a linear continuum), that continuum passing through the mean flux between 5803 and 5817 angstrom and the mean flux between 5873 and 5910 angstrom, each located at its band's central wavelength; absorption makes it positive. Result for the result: -1.82 angstrom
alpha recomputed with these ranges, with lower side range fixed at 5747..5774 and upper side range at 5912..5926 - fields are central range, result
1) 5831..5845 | 0.02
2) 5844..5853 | 0.02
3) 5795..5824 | -0.06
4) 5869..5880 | -0.07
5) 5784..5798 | -0.15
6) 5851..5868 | -0.09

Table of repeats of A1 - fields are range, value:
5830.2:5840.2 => 19.8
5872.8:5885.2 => 20.4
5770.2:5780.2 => 20.6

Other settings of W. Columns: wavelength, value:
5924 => 19.48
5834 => 17.82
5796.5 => 18.93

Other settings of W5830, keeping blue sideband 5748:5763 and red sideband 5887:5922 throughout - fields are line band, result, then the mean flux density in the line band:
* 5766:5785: -2.7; 21.6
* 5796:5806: -1.2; 21.4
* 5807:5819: -0.9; 20.6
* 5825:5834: -0.3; 19.9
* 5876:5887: -0.4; 20.4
